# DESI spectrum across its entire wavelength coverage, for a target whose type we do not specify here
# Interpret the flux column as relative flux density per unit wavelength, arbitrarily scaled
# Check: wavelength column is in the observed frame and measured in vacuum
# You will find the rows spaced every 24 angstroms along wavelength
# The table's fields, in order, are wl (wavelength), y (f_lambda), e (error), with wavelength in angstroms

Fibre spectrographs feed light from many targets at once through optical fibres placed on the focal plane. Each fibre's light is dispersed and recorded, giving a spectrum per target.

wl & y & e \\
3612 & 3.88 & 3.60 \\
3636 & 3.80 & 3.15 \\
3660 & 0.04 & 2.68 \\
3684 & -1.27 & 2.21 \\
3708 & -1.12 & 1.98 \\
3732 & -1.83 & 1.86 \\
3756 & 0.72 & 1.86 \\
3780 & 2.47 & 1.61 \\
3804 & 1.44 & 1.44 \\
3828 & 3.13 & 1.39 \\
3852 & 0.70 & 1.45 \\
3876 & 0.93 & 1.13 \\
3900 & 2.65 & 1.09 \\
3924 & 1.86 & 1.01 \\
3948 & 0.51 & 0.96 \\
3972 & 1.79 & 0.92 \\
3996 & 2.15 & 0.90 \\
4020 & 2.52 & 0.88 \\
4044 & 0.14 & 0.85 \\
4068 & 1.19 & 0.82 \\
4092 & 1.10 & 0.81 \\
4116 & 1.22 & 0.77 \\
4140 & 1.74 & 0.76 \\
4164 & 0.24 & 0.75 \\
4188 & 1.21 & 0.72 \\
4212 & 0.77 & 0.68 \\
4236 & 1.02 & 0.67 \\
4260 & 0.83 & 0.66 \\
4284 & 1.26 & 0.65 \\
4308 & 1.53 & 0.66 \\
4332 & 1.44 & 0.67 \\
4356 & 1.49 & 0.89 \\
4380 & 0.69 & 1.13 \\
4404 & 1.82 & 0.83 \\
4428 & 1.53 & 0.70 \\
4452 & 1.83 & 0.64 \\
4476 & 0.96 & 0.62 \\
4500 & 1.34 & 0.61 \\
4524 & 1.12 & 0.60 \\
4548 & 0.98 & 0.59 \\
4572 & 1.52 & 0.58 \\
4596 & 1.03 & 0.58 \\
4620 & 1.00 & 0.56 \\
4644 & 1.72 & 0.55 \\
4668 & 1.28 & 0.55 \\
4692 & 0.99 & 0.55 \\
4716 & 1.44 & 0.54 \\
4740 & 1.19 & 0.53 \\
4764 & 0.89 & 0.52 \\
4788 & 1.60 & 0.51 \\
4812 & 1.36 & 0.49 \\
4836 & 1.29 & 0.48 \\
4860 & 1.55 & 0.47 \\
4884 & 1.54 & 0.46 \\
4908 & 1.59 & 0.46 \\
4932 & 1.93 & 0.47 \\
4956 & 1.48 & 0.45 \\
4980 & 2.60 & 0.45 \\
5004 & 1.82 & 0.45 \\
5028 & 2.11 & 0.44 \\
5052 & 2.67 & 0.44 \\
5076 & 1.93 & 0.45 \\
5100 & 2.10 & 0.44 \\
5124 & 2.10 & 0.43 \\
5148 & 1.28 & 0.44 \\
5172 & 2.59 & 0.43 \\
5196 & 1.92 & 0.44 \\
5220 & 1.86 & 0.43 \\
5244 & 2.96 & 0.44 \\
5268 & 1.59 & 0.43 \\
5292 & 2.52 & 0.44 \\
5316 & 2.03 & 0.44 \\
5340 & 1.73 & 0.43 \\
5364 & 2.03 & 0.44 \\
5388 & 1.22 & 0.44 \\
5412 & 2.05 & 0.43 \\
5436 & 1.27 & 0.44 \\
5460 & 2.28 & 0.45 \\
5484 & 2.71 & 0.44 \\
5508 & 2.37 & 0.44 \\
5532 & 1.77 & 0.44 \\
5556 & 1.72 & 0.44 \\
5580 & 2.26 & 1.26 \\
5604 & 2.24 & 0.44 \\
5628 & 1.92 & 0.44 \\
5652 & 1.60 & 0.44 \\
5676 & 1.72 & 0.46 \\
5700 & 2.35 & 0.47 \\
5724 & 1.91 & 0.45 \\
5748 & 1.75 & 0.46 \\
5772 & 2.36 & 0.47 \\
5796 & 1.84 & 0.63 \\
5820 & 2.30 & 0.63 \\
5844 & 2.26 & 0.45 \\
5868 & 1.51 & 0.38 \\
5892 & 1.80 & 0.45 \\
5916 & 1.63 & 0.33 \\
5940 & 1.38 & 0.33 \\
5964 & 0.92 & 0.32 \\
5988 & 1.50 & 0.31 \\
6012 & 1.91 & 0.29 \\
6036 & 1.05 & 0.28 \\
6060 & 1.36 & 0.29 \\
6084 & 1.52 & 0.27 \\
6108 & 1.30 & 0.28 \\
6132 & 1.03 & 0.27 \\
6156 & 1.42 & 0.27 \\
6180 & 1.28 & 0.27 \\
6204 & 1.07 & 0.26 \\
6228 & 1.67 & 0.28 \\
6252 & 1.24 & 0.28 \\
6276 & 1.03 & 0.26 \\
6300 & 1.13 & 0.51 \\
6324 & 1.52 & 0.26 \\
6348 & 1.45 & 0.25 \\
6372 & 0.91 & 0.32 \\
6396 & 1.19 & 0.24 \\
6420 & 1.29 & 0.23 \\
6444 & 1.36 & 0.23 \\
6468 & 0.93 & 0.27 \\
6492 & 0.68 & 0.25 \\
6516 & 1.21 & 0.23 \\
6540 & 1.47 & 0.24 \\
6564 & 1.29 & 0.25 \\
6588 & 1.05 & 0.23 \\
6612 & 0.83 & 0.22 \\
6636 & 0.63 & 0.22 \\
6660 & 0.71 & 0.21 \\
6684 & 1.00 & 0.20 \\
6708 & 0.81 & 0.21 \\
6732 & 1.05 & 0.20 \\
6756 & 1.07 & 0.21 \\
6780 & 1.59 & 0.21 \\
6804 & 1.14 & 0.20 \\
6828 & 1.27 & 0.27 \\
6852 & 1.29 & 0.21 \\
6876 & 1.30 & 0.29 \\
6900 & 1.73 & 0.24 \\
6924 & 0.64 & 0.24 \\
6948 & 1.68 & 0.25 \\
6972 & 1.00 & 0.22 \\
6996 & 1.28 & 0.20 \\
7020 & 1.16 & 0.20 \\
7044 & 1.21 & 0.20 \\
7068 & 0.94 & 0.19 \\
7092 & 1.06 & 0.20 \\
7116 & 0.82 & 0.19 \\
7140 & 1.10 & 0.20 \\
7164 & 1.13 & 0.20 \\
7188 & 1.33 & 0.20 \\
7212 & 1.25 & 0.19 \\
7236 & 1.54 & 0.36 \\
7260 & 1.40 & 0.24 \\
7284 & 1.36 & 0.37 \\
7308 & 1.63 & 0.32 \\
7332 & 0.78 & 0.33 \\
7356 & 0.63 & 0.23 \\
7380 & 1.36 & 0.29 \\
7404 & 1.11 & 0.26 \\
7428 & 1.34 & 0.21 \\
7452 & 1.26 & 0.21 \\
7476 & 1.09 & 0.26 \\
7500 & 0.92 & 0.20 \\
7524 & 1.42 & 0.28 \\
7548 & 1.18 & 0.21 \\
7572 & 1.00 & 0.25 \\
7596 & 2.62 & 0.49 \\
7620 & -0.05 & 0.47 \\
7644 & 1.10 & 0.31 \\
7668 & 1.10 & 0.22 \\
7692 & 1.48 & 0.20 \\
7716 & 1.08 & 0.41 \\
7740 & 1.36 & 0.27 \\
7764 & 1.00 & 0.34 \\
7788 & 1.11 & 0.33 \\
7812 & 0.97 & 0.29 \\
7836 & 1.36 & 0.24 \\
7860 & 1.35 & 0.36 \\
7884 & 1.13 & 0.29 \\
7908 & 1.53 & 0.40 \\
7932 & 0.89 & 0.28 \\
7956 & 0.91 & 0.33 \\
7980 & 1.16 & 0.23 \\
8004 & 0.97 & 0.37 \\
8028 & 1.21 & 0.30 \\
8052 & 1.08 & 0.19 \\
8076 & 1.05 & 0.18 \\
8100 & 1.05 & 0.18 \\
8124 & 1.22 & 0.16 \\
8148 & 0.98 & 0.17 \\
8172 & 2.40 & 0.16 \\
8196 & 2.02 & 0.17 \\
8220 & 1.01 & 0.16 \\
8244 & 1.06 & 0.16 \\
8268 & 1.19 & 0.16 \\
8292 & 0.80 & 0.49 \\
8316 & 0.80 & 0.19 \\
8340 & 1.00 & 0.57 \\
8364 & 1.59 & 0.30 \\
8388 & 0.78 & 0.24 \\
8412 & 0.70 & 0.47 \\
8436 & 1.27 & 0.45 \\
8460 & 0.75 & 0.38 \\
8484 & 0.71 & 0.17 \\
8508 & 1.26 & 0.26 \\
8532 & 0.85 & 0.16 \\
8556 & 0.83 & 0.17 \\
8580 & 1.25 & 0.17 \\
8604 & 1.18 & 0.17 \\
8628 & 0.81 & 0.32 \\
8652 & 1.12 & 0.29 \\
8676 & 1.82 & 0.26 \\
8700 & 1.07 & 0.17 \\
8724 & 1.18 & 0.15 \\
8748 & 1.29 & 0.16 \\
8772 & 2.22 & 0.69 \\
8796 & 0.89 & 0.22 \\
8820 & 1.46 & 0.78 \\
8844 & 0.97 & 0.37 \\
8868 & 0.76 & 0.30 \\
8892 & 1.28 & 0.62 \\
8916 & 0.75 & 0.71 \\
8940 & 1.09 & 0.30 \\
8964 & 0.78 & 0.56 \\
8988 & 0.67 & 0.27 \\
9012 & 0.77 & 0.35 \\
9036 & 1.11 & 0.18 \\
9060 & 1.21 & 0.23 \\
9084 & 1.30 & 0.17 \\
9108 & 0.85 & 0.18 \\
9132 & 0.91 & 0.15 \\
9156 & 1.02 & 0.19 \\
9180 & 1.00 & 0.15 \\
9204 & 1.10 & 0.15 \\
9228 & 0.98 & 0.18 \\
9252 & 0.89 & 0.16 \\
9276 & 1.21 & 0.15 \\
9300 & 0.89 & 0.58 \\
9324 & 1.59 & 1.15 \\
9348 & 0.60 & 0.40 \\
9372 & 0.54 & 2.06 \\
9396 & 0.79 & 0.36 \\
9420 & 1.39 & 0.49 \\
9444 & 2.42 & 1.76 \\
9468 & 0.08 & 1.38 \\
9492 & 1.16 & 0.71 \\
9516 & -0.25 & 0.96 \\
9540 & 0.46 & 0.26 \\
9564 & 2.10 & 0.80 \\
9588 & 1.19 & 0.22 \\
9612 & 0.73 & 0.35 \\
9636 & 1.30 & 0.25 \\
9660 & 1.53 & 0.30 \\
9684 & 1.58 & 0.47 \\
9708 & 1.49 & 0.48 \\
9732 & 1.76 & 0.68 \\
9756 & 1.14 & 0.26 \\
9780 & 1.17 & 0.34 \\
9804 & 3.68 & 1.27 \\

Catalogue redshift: 0.24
